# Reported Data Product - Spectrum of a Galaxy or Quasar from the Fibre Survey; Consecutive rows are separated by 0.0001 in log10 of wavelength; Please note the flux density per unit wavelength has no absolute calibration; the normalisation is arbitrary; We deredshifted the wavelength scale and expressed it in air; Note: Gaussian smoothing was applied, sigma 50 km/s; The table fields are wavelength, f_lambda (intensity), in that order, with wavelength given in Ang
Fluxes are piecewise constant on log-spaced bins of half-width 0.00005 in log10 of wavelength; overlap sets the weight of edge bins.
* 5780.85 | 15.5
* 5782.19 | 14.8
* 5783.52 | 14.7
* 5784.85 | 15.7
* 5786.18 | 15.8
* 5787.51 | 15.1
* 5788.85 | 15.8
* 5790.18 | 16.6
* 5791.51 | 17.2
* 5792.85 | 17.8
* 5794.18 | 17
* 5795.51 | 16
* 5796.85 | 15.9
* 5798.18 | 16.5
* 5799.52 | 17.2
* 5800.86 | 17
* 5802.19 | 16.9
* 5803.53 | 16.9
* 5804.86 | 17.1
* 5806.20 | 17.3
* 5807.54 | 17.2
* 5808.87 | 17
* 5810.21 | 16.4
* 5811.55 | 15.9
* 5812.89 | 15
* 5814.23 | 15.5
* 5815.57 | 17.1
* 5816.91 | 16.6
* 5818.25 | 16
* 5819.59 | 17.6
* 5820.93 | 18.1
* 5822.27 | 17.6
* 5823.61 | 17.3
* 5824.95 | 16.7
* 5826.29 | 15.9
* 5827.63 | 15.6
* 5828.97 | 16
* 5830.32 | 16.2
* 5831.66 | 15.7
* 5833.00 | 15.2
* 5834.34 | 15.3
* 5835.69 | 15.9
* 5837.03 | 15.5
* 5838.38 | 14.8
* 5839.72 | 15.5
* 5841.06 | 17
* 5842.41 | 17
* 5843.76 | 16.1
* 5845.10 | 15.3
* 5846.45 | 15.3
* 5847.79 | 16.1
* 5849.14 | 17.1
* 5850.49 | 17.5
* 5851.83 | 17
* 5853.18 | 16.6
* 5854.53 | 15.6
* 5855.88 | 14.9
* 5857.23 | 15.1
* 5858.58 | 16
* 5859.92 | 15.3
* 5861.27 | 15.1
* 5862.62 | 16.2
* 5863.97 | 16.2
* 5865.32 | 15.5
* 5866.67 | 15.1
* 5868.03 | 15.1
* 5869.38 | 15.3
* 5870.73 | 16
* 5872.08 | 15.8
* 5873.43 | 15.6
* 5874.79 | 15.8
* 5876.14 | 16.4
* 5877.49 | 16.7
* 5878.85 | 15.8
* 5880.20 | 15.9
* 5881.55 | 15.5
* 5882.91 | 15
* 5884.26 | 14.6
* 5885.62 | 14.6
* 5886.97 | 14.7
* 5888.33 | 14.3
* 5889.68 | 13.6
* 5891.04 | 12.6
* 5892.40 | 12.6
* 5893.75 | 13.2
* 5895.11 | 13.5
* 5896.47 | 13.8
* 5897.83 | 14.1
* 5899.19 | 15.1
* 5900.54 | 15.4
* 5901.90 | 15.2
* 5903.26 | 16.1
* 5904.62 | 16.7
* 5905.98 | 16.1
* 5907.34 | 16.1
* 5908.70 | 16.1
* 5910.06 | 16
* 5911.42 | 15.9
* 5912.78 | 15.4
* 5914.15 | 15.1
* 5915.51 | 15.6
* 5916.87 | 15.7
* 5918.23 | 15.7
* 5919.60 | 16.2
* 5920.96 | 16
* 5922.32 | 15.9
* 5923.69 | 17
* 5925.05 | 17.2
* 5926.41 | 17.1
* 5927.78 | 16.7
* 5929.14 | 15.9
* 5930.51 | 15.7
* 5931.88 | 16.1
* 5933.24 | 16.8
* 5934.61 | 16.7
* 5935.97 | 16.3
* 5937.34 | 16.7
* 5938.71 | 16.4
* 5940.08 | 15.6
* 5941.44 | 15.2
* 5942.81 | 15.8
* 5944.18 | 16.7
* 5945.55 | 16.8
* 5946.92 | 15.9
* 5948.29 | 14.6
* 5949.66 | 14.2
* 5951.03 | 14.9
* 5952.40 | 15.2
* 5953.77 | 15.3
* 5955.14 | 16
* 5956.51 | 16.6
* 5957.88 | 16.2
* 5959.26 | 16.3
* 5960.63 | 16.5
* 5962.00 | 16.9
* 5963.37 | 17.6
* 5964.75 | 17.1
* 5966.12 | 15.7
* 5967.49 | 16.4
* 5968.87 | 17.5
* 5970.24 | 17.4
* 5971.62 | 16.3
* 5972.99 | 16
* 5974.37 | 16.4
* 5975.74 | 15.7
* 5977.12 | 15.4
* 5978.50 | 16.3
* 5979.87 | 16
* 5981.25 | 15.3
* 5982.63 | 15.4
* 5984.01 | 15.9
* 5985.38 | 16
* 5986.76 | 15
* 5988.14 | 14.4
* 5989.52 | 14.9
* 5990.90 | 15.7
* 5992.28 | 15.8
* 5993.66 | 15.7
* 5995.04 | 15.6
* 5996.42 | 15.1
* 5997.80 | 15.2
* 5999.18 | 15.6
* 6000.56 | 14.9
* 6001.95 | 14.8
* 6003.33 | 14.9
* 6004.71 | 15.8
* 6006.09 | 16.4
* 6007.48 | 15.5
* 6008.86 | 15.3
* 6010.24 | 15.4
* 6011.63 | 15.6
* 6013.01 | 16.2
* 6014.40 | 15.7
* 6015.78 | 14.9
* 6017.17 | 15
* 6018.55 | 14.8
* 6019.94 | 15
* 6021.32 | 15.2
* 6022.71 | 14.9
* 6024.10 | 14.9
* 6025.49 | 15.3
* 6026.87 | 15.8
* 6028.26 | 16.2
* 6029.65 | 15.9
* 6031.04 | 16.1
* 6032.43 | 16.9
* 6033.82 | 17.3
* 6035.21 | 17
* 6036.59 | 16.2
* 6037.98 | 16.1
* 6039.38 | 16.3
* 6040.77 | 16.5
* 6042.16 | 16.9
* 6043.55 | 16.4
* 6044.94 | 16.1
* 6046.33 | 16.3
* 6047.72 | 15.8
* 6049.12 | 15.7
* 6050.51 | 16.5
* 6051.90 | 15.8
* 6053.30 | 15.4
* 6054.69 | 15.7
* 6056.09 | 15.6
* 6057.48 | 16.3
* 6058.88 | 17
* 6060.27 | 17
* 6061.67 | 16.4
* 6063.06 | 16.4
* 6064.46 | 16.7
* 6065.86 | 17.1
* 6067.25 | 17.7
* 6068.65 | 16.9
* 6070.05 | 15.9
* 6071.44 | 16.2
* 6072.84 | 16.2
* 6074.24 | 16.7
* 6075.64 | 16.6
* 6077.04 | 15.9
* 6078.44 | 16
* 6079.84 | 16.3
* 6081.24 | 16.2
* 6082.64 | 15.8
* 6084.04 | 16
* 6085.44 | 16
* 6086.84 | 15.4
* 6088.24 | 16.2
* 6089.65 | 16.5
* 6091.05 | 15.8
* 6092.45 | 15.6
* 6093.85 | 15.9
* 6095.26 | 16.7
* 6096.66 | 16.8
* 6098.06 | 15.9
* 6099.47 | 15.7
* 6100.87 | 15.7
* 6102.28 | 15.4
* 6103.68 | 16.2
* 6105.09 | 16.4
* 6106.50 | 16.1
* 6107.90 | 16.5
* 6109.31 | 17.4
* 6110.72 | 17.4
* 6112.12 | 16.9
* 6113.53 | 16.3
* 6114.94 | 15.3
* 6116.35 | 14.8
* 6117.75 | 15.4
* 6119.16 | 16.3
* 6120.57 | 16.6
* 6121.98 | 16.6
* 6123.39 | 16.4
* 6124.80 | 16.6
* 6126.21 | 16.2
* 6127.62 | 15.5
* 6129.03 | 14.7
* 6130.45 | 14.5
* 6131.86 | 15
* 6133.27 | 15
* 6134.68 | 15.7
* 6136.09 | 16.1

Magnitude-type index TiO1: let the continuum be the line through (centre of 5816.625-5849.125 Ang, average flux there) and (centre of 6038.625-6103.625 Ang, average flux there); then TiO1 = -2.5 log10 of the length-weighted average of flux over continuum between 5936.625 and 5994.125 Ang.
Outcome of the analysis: 0.02 mag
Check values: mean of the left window 16.2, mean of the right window 16.2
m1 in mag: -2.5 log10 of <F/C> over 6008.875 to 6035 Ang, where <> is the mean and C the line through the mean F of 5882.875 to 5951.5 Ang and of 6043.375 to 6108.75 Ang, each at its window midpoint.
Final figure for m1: 0.02 mag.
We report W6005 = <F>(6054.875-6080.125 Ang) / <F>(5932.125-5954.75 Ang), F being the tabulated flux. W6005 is 1.0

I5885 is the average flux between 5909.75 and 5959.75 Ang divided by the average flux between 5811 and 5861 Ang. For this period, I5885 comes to 1.0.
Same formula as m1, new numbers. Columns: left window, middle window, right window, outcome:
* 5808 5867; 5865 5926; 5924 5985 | 0.06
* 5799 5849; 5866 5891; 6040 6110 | 0.07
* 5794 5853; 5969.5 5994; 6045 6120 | 0.04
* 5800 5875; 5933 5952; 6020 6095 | 0.02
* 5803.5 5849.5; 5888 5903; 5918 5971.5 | 0.16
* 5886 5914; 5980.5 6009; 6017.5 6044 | 0.02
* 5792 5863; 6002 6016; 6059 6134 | 0.04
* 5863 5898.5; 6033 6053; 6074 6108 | -0.04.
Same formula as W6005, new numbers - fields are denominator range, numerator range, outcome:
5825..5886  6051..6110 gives 1.03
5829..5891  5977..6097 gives 1.02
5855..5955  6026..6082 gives 1.05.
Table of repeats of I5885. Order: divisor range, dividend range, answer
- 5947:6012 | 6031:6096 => 1.03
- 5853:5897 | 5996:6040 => 1.04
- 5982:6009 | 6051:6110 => 1.05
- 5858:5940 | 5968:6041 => 1.01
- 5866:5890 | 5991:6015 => 1.01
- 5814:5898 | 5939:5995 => 1.02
